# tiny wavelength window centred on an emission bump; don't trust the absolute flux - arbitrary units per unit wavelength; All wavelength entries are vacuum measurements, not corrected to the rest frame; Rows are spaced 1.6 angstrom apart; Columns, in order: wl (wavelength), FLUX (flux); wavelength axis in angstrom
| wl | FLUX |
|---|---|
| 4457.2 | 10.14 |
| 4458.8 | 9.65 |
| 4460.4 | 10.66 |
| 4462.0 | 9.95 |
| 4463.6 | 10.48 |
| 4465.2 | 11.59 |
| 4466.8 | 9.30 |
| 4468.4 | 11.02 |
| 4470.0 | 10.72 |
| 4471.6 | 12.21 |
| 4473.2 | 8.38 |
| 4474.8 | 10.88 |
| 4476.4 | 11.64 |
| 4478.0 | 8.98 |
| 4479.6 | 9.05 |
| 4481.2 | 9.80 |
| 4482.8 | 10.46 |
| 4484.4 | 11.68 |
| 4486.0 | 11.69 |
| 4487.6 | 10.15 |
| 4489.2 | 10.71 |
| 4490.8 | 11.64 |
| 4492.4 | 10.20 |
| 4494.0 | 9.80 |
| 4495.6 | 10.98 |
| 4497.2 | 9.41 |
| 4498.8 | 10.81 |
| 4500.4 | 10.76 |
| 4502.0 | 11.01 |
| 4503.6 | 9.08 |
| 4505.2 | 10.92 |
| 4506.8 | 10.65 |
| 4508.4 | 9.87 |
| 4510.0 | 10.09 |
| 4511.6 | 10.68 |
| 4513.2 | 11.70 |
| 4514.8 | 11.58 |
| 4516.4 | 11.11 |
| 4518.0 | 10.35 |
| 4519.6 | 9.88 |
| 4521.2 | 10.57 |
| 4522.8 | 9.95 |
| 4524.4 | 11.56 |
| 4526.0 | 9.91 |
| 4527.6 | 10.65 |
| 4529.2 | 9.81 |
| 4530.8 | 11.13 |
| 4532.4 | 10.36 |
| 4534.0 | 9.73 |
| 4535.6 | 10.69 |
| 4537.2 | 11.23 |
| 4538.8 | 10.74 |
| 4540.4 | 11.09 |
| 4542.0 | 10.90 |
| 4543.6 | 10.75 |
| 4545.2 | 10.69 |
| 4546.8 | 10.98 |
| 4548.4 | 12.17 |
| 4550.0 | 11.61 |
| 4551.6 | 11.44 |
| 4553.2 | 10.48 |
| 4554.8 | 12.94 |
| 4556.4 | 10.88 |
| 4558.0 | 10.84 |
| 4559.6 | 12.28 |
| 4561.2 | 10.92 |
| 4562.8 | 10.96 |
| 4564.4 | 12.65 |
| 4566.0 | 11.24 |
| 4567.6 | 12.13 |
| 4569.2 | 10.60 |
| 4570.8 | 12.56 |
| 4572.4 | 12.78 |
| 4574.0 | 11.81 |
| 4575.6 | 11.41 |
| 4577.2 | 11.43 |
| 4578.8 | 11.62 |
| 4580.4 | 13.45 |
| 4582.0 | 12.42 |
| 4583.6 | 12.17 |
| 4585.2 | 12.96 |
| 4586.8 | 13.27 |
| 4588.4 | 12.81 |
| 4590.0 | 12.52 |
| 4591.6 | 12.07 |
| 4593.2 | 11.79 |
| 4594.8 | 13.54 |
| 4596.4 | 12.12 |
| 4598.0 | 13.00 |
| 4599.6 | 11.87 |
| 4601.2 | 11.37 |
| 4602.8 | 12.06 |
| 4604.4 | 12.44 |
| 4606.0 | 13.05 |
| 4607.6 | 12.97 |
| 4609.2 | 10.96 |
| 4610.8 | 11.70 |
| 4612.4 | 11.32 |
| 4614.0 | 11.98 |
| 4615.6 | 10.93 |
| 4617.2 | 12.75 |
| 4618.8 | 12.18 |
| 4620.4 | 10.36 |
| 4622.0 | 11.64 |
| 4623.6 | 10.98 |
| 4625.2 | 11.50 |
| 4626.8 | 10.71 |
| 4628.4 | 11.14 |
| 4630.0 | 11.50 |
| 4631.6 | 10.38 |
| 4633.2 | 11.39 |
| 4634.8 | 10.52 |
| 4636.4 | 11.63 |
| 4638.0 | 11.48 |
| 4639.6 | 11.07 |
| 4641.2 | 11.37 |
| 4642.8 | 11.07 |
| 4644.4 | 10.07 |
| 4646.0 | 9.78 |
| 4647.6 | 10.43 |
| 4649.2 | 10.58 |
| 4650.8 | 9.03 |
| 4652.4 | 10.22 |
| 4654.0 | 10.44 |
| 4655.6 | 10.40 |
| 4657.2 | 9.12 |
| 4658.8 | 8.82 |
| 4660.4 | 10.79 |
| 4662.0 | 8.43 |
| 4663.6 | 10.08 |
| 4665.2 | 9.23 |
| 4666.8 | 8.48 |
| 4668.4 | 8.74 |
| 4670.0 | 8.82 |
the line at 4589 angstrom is C III]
